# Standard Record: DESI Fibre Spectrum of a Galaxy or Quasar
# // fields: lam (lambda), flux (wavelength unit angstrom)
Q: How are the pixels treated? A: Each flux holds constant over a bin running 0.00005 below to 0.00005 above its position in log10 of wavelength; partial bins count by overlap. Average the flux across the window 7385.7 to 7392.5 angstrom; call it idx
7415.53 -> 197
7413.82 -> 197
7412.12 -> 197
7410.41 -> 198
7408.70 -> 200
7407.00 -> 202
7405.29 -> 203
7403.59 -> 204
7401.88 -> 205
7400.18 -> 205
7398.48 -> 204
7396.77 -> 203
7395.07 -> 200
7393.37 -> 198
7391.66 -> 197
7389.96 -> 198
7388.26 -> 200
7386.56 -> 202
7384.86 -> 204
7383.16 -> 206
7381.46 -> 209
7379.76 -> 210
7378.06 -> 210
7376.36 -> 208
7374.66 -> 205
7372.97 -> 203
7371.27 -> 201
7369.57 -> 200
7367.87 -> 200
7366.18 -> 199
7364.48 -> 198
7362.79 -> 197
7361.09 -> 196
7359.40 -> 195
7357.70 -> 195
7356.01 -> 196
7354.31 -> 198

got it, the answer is 199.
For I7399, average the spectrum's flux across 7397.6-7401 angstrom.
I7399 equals 204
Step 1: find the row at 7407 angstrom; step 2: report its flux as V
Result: 202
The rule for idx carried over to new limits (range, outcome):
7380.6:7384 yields 207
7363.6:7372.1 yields 200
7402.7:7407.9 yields 203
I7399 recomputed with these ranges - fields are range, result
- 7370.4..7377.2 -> 204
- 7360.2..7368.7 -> 198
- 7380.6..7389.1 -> 204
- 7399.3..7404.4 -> 205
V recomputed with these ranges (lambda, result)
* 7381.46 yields 209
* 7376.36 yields 208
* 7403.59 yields 204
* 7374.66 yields 205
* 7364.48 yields 198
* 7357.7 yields 195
